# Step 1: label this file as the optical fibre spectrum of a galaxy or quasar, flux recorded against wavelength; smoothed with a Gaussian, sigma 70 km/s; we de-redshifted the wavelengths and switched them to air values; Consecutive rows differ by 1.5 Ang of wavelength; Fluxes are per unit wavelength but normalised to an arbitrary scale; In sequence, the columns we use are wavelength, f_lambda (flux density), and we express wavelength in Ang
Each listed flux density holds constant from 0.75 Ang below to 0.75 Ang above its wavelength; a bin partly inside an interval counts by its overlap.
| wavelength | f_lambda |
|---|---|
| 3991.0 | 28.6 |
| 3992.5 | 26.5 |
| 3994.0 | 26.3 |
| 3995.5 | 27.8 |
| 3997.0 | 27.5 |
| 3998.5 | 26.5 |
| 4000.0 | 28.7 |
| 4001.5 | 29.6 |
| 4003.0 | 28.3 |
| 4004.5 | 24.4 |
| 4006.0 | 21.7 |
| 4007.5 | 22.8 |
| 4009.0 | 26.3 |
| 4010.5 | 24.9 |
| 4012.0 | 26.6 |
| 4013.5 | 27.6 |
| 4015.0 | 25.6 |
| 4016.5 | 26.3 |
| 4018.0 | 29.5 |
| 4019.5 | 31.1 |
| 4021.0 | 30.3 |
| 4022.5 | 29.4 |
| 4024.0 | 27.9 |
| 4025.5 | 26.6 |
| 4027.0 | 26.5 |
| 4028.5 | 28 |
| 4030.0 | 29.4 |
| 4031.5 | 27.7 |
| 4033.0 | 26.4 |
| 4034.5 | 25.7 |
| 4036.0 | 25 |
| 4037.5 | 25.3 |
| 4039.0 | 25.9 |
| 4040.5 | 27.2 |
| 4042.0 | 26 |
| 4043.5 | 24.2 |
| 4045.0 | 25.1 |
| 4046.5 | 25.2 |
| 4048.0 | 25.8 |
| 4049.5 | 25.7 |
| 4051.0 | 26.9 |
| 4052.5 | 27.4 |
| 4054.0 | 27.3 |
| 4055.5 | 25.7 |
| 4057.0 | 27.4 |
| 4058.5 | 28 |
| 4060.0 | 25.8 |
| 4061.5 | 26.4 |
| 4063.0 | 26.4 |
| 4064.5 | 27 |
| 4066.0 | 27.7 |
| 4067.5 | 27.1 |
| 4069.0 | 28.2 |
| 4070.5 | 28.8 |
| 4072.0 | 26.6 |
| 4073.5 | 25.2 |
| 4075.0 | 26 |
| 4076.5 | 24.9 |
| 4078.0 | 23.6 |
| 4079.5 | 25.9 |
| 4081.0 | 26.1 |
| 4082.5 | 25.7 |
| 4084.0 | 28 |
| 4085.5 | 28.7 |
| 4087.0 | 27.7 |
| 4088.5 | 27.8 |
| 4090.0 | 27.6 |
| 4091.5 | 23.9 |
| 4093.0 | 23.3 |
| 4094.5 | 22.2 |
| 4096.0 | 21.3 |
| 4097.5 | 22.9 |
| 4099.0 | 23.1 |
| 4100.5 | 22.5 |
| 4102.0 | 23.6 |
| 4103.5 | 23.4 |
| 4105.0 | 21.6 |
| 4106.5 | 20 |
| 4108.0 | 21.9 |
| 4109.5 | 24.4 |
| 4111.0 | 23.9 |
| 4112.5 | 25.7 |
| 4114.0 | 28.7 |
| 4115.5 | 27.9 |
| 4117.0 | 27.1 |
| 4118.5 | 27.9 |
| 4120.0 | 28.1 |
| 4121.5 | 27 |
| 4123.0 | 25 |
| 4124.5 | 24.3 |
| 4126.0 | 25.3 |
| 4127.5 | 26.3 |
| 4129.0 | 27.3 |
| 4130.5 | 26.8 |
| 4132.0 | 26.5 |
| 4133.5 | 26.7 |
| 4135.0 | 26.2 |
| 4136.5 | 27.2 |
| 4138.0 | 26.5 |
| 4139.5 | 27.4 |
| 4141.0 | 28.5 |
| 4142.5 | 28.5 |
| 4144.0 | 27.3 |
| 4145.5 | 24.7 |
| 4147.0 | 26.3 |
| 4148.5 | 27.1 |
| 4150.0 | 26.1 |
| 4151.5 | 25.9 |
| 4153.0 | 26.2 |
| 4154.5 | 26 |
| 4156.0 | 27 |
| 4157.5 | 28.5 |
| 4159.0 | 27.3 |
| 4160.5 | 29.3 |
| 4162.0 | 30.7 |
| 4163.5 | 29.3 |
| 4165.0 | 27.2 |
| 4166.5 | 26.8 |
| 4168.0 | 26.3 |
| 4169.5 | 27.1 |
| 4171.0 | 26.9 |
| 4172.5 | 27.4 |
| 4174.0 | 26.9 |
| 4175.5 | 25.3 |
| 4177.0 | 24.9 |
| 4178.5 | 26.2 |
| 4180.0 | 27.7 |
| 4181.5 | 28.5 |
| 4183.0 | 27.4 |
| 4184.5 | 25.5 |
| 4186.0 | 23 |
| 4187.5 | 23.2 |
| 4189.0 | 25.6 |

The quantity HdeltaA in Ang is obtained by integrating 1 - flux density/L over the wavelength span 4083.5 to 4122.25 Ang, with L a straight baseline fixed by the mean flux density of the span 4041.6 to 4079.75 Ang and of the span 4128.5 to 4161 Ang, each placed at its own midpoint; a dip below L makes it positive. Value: 2.4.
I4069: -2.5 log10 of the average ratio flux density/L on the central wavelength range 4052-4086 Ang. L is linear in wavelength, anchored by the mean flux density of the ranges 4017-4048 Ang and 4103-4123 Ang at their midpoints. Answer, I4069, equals -0.018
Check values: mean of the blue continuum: 27.1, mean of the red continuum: 25.2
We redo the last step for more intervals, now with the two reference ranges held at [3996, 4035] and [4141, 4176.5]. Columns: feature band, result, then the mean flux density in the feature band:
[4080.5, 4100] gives 0.080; 25.2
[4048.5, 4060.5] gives 0.015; 26.8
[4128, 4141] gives 0.009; 26.9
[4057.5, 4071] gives -0.004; 27.2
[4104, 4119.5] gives 0.092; 24.9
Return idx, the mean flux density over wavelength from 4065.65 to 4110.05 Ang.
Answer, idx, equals 25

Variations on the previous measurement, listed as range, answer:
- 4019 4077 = 26.8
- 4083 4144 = 25.6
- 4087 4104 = 24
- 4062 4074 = 27.2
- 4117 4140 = 26.6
